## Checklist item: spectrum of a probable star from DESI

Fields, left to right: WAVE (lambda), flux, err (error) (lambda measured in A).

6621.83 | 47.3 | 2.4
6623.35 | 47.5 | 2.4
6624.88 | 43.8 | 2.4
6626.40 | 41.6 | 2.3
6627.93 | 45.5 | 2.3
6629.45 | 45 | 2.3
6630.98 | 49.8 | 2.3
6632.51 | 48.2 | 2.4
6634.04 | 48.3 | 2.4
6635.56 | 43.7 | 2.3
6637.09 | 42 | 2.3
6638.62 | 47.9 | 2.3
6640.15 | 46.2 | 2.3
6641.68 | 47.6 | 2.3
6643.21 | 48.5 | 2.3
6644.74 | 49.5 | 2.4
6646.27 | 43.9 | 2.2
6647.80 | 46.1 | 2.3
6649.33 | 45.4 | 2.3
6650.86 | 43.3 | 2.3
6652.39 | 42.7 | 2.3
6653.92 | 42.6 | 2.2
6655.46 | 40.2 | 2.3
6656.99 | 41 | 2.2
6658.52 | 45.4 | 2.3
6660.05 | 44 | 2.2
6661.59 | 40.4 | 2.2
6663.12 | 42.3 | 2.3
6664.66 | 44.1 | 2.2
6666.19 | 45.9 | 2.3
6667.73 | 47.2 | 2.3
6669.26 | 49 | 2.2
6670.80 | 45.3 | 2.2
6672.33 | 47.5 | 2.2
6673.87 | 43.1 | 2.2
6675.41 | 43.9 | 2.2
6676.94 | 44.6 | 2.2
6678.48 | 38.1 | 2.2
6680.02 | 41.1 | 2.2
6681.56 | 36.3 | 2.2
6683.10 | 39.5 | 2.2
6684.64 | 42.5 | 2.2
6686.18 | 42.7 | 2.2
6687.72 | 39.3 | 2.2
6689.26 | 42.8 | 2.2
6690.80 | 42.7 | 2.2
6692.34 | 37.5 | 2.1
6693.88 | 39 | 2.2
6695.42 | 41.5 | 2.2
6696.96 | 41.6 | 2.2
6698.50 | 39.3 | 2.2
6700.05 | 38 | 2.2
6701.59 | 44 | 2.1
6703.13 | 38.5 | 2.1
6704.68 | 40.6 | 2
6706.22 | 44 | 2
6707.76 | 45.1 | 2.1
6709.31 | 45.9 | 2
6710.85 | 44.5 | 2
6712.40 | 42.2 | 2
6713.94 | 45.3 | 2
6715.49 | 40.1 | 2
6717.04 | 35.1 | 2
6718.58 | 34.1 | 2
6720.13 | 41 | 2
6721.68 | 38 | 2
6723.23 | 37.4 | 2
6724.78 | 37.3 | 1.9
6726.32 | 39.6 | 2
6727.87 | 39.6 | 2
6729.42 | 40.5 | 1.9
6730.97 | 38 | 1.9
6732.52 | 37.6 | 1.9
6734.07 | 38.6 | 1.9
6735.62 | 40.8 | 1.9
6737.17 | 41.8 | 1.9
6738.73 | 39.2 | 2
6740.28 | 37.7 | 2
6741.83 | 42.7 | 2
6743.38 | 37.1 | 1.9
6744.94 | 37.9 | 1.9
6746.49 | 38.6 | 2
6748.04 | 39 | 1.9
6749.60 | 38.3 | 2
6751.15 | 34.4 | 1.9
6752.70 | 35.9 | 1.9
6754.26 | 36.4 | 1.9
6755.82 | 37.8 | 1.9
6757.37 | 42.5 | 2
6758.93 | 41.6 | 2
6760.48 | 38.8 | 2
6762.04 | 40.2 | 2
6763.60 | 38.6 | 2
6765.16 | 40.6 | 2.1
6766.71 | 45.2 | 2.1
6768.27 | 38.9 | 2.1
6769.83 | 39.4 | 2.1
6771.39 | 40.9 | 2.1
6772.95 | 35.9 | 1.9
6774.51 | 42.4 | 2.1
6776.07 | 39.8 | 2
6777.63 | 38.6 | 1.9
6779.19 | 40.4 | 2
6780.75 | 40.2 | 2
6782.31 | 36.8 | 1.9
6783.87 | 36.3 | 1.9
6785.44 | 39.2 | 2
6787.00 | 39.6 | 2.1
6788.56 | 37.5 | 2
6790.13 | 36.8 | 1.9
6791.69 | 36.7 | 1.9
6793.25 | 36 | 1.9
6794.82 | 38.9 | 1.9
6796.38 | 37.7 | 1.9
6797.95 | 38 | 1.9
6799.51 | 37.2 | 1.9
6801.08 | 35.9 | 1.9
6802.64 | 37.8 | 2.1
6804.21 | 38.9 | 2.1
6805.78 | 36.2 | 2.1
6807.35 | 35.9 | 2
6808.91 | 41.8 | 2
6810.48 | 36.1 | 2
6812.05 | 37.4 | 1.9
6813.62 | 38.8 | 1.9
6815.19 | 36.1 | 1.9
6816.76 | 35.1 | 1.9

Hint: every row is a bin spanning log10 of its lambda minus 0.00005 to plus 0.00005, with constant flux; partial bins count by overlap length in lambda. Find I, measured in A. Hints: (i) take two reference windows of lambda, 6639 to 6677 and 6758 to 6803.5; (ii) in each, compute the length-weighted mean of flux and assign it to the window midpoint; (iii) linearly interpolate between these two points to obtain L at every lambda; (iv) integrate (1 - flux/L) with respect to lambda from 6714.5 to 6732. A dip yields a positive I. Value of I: 1.4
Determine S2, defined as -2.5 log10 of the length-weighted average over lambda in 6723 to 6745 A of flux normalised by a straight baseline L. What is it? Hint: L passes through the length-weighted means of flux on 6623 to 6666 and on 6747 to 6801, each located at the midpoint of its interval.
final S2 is 0.040 mag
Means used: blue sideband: 44.9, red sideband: 38.7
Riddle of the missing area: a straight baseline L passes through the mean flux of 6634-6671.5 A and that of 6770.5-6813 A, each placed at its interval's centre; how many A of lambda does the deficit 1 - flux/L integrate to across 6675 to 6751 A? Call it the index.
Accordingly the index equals 3.2 A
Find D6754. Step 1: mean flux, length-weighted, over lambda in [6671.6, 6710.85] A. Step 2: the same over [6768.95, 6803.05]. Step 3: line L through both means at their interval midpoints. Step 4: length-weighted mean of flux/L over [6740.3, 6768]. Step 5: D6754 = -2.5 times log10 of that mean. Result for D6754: 0.008 mag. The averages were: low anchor 41.6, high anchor 38.3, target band 39.1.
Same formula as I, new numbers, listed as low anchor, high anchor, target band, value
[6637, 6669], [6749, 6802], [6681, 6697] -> 0.90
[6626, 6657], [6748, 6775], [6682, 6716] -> 0.61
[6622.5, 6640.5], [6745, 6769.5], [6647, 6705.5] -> 1.46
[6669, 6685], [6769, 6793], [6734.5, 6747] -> 0.22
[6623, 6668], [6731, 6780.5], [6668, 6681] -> -0.18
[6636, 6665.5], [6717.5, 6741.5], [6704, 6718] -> -0.81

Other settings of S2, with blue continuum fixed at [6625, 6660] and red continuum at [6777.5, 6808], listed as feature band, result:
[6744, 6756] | 0.073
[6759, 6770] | -0.035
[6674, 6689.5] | 0.055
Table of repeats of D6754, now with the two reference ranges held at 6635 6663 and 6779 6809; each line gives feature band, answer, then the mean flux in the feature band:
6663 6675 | -0.05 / 45.7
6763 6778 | -0.03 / 40.1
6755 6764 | -0.02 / 39.9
